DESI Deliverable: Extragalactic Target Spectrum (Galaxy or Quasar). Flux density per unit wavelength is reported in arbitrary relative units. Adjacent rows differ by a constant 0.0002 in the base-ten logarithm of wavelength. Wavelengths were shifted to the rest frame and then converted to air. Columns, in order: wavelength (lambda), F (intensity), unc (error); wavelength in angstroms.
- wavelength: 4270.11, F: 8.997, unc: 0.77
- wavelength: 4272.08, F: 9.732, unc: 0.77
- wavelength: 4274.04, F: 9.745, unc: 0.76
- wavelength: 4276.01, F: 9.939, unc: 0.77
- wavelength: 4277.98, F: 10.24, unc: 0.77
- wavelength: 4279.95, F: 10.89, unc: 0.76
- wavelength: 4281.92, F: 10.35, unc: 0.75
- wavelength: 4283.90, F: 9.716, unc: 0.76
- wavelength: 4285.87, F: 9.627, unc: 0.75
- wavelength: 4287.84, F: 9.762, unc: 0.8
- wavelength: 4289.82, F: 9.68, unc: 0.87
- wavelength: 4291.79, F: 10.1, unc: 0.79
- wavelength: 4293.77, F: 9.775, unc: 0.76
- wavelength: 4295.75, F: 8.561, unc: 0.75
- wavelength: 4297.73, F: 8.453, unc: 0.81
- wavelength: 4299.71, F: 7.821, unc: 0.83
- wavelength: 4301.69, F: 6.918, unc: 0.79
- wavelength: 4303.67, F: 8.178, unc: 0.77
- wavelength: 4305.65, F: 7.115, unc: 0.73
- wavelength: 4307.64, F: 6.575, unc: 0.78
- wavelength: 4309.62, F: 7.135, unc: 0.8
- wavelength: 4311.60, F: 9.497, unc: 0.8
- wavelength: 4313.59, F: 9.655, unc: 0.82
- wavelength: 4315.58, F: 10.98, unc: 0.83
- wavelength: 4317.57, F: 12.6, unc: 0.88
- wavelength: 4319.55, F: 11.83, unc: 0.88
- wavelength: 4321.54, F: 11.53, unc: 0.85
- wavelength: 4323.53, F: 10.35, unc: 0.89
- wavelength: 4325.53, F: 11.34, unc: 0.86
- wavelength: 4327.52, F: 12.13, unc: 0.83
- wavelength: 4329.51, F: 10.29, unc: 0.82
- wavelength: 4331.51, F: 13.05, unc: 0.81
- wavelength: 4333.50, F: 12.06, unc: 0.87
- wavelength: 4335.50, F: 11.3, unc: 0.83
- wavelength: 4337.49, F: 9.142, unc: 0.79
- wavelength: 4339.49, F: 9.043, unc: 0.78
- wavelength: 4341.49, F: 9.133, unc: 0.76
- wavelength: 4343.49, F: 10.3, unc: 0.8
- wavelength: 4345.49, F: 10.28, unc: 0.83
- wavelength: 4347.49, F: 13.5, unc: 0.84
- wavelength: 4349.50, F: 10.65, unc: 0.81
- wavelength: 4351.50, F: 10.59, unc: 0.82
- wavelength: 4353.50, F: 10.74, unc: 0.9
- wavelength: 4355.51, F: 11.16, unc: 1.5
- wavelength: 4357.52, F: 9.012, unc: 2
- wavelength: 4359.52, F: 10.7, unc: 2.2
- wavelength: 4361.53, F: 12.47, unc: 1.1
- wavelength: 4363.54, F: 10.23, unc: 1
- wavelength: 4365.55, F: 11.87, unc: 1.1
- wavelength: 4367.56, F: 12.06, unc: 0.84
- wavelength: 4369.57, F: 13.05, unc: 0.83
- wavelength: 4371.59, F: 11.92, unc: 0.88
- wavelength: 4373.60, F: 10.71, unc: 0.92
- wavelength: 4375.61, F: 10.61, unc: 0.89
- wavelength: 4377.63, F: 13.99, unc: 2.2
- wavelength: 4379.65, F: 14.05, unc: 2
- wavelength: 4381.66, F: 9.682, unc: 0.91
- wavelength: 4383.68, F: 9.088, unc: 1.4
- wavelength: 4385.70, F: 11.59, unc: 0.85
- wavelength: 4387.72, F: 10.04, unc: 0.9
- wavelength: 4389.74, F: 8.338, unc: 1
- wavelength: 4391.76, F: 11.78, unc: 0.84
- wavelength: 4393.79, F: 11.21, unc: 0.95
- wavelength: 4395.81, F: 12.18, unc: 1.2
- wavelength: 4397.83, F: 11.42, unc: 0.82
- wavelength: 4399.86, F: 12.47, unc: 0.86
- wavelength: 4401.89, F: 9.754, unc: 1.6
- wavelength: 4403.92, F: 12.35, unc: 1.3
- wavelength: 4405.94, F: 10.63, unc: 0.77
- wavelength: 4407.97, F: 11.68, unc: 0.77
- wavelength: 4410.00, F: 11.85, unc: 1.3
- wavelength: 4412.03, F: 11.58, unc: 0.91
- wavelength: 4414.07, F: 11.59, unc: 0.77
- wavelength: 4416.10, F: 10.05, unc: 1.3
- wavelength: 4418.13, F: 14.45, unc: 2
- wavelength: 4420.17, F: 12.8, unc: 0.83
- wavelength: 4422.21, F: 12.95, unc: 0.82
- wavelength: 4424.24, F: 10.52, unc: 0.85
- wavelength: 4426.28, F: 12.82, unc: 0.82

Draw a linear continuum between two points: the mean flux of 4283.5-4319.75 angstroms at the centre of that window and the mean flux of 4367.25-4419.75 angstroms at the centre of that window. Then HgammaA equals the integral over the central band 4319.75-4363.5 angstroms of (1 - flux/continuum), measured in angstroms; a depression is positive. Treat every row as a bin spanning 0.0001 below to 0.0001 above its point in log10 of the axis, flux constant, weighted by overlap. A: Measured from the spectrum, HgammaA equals -3.4 angstroms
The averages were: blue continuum 9.09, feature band 10.9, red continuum 11.5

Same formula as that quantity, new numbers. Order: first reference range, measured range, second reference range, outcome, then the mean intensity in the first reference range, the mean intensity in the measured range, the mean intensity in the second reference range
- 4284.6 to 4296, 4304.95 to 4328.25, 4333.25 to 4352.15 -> 0.1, 9.66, 10.1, 10.5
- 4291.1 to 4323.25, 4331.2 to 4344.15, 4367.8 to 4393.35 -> -0.5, 9.19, 10.5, 11.3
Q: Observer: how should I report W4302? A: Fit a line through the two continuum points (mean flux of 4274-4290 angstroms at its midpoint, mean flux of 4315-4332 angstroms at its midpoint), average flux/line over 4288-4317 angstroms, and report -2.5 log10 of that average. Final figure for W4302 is 0.232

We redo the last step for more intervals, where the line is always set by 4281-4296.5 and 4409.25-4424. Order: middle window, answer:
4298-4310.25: 0.33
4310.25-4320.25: -0.06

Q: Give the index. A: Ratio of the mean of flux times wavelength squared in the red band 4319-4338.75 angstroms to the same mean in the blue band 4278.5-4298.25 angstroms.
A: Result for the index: 1.18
